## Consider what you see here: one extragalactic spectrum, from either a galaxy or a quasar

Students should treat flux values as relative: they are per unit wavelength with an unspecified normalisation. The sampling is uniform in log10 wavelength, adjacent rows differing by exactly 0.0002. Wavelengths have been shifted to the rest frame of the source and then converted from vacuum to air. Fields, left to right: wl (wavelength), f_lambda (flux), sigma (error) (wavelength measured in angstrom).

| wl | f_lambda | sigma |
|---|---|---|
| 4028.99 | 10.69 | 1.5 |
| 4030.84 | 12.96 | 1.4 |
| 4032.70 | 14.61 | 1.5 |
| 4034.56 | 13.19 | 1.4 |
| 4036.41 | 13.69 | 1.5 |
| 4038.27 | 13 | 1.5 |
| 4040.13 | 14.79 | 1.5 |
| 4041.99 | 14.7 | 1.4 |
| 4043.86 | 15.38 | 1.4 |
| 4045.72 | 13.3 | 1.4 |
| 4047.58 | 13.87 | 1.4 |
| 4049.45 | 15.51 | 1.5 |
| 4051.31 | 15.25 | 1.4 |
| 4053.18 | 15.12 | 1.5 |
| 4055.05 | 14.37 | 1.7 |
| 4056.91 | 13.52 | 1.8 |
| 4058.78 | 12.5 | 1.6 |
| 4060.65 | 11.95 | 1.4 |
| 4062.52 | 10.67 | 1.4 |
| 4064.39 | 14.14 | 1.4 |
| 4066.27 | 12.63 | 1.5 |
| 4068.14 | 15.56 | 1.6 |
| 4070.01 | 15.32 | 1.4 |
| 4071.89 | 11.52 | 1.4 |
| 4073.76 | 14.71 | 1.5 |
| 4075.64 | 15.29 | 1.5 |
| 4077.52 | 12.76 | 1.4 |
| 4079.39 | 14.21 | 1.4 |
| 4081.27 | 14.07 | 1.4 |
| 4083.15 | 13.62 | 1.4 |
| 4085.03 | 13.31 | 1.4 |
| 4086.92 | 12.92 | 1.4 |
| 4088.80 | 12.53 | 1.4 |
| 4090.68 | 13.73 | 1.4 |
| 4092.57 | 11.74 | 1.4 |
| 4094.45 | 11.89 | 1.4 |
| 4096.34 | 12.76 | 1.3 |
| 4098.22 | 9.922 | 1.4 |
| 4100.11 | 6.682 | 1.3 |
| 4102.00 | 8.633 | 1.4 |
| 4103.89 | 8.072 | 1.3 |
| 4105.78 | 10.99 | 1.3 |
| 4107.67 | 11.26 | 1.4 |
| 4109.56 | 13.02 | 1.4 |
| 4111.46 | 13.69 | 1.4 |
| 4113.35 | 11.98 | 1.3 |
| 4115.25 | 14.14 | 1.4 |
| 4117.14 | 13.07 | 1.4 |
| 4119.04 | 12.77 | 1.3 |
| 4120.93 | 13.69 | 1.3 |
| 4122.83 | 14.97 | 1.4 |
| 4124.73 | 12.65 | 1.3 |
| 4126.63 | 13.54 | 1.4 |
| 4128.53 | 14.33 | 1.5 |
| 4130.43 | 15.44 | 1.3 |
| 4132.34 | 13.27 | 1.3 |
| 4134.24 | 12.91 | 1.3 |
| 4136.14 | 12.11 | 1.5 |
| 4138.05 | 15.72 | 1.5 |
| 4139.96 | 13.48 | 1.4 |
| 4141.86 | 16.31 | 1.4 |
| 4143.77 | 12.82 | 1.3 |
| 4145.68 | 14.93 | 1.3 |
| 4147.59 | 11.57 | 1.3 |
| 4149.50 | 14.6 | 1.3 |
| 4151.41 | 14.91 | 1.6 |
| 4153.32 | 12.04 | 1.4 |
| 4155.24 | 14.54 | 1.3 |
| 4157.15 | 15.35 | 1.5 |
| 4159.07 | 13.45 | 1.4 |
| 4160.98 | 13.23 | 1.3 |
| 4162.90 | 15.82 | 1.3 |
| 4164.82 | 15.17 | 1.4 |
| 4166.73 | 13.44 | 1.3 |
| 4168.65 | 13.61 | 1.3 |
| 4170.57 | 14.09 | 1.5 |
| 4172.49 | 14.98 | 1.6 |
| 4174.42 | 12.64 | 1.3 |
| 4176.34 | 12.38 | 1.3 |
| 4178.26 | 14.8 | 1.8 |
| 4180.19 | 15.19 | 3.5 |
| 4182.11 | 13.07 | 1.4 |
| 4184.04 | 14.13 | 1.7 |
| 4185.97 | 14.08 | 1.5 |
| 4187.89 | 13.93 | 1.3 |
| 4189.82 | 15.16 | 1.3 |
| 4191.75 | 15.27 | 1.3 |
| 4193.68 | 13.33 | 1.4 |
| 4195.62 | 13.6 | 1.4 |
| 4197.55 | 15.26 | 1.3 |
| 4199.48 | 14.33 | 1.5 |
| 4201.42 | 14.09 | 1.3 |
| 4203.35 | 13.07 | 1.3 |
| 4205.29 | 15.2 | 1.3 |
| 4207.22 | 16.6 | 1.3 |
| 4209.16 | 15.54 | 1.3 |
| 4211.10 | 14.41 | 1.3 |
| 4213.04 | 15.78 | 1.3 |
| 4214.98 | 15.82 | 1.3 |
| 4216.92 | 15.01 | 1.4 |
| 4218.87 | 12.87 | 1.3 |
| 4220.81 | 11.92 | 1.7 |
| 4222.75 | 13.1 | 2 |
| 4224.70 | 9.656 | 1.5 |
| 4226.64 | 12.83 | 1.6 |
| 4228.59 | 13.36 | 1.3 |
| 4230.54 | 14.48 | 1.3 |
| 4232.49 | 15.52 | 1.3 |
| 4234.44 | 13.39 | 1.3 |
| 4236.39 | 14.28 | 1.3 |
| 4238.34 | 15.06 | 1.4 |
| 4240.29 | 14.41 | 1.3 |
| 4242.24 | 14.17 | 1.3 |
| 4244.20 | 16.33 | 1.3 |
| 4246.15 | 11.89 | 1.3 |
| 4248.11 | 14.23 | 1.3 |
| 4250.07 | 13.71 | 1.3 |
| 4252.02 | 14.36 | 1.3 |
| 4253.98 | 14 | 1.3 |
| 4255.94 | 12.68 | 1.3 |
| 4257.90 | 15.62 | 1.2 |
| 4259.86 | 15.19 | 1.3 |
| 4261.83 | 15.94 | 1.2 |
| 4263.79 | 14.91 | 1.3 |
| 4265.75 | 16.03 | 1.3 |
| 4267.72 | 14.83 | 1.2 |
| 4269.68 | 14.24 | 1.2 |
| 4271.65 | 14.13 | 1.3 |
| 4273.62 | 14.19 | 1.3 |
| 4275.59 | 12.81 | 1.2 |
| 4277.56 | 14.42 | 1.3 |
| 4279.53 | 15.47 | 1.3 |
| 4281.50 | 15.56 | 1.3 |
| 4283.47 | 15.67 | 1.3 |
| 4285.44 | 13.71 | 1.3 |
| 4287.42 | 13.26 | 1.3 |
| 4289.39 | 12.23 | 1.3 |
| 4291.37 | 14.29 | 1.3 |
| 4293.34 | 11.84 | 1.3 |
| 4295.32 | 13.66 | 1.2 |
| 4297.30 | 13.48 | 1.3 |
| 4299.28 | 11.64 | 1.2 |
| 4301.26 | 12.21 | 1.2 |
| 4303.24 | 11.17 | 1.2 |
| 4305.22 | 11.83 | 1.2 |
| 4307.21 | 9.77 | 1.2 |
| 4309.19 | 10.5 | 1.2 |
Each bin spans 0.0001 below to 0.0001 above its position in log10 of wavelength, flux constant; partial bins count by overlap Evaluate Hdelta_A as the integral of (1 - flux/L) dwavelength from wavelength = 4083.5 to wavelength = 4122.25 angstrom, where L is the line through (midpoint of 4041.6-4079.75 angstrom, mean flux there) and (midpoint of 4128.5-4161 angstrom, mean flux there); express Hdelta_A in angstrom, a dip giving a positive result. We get 5.6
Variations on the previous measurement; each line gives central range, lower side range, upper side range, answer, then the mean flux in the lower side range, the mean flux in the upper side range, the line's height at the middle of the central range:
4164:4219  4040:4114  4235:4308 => -3.7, 12.9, 13.9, 13.5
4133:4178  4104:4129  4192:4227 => -1.8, 12.9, 14.1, 13.4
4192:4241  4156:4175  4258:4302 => 0.1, 14.2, 14.1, 14.2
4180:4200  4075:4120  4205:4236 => -1.0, 12.2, 14.1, 13.6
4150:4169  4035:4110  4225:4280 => -0.8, 13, 14.3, 13.6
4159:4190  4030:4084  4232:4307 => -0.3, 13.9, 14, 13.9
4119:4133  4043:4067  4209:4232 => -0.2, 13.7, 13.7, 13.7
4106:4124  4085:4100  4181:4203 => -0.9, 12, 14.2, 12.5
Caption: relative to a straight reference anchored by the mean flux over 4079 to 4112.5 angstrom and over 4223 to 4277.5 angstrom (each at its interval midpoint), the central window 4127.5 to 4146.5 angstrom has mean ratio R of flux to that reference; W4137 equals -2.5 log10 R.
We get -0.139 mag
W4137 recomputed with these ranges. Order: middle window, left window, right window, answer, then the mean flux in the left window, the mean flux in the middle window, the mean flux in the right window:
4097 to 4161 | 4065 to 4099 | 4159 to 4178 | 0.06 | 13.3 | 12.9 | 13.9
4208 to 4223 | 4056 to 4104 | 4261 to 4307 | -0.08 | 12.6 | 14.4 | 13.7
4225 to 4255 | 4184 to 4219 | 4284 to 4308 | -0.02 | 14.7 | 14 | 12.5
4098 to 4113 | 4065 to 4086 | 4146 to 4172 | 0.32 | 13.9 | 10.4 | 14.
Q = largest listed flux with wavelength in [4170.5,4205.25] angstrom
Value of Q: 15.27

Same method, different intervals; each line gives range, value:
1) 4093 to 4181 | 16.31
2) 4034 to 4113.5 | 15.56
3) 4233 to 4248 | 16.33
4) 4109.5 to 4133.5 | 15.44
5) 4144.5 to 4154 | 14.93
